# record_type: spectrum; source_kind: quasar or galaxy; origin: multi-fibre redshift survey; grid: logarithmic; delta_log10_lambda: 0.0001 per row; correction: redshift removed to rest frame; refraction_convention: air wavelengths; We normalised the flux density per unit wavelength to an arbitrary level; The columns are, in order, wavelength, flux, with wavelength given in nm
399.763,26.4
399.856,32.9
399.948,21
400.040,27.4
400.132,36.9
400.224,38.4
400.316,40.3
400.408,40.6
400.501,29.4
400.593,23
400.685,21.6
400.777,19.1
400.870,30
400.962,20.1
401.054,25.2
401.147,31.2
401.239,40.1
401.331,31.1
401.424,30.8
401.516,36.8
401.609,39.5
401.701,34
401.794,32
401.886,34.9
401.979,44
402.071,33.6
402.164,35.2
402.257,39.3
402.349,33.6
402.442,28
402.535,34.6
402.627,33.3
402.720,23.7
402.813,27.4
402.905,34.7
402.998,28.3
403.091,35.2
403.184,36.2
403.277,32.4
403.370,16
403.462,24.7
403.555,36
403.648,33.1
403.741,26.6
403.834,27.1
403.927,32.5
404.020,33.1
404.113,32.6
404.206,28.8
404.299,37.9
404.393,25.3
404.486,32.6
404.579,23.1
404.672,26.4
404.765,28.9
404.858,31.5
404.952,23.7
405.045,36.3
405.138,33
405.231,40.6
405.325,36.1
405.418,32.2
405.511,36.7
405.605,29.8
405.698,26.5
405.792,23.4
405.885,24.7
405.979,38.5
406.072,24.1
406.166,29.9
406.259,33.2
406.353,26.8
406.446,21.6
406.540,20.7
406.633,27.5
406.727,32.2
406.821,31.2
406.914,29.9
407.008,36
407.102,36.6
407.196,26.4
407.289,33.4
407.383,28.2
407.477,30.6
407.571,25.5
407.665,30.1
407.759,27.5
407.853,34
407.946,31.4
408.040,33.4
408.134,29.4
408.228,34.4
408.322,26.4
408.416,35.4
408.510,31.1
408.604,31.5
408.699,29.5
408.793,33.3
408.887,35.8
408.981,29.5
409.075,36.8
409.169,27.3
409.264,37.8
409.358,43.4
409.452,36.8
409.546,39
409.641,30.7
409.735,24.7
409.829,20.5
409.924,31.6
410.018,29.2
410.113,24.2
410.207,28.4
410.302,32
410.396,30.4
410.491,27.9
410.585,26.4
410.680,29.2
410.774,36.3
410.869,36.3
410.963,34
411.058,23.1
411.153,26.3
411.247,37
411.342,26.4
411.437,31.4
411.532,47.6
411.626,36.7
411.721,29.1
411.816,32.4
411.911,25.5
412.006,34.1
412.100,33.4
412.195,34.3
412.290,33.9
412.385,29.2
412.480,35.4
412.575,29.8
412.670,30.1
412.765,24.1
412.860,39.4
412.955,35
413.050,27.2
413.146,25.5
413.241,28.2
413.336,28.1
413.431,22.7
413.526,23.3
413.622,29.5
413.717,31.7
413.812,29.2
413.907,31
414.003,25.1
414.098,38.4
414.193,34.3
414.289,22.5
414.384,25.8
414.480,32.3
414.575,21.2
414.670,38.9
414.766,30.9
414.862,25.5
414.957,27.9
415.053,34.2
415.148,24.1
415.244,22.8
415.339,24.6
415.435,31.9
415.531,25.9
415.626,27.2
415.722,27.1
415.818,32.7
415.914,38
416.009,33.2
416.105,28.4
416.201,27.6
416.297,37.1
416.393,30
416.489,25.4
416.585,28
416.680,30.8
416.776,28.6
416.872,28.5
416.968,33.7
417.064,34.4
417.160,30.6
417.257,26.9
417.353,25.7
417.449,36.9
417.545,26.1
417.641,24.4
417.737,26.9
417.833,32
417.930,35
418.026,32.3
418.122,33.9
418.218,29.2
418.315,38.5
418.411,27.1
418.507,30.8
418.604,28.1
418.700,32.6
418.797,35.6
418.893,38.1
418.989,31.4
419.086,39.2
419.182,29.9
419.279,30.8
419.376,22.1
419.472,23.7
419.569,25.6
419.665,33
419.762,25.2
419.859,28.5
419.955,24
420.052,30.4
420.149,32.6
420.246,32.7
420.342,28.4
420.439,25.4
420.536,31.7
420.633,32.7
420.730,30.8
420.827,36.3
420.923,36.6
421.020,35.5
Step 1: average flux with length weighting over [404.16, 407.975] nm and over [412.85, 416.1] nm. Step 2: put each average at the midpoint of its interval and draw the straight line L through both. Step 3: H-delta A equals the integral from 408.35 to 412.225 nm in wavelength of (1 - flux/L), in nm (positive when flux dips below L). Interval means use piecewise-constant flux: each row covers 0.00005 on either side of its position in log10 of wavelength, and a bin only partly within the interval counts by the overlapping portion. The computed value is -0.291 nm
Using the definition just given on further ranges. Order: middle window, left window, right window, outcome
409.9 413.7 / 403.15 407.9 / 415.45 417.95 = -0.076 nm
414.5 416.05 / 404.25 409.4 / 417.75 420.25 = 0.082 nm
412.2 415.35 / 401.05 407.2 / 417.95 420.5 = 0.148 nm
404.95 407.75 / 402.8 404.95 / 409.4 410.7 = -0.049 nm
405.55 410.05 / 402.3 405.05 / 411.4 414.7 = -0.037 nm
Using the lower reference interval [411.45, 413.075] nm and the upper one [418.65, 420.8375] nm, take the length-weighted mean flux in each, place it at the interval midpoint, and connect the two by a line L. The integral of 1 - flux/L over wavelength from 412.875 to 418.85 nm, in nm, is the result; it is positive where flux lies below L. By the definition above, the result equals 0.35 nm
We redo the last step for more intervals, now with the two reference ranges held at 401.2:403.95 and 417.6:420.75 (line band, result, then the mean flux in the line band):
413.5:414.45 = 0.05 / 29.2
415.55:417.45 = 0.03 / 30.3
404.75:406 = 0.02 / 31.5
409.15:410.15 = 0.00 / 31.5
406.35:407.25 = 0.08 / 29.1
